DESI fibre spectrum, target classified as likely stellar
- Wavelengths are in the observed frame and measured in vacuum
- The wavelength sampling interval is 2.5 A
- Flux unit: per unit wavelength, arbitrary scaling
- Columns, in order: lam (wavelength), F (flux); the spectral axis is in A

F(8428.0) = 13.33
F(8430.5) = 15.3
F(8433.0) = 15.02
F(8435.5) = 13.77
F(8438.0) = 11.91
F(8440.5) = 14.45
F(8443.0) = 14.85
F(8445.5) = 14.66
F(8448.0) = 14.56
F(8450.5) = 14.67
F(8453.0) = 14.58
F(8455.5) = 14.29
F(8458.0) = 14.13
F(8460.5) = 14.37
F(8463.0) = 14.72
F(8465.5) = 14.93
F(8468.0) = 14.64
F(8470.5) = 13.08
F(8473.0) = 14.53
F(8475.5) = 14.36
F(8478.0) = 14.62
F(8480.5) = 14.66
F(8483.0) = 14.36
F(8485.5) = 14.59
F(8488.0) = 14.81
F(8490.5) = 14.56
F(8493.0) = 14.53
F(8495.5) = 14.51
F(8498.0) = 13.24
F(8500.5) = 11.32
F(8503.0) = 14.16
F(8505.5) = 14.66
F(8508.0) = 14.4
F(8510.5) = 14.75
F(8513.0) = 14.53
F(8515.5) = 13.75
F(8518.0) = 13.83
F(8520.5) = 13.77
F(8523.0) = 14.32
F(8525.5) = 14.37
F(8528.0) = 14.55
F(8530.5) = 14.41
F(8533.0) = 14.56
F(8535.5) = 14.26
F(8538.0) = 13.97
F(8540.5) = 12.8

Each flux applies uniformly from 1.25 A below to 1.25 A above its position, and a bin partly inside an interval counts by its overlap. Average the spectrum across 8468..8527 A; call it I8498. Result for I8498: 14.2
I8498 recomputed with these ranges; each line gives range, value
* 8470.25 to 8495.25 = 14.5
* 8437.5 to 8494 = 14.4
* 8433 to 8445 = 13.9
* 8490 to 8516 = 14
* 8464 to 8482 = 14.4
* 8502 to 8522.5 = 14.2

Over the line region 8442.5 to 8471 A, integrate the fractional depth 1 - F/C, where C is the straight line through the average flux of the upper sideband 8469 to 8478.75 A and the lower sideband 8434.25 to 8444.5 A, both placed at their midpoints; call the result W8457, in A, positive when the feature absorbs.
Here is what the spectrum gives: -1.08 A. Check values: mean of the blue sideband 13.8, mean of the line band 14.5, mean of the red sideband 14.1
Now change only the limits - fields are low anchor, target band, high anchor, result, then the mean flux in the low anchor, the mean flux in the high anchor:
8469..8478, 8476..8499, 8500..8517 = -0.59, 14.1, 14.1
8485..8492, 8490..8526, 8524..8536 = 1.30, 14.7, 14.4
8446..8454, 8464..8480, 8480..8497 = 0.22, 14.6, 14.6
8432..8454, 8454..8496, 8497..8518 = -1.17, 14.3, 13.9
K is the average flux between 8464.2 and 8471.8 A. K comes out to 14.2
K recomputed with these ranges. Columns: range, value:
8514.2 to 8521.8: 13.8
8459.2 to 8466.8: 14.7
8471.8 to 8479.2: 14.5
